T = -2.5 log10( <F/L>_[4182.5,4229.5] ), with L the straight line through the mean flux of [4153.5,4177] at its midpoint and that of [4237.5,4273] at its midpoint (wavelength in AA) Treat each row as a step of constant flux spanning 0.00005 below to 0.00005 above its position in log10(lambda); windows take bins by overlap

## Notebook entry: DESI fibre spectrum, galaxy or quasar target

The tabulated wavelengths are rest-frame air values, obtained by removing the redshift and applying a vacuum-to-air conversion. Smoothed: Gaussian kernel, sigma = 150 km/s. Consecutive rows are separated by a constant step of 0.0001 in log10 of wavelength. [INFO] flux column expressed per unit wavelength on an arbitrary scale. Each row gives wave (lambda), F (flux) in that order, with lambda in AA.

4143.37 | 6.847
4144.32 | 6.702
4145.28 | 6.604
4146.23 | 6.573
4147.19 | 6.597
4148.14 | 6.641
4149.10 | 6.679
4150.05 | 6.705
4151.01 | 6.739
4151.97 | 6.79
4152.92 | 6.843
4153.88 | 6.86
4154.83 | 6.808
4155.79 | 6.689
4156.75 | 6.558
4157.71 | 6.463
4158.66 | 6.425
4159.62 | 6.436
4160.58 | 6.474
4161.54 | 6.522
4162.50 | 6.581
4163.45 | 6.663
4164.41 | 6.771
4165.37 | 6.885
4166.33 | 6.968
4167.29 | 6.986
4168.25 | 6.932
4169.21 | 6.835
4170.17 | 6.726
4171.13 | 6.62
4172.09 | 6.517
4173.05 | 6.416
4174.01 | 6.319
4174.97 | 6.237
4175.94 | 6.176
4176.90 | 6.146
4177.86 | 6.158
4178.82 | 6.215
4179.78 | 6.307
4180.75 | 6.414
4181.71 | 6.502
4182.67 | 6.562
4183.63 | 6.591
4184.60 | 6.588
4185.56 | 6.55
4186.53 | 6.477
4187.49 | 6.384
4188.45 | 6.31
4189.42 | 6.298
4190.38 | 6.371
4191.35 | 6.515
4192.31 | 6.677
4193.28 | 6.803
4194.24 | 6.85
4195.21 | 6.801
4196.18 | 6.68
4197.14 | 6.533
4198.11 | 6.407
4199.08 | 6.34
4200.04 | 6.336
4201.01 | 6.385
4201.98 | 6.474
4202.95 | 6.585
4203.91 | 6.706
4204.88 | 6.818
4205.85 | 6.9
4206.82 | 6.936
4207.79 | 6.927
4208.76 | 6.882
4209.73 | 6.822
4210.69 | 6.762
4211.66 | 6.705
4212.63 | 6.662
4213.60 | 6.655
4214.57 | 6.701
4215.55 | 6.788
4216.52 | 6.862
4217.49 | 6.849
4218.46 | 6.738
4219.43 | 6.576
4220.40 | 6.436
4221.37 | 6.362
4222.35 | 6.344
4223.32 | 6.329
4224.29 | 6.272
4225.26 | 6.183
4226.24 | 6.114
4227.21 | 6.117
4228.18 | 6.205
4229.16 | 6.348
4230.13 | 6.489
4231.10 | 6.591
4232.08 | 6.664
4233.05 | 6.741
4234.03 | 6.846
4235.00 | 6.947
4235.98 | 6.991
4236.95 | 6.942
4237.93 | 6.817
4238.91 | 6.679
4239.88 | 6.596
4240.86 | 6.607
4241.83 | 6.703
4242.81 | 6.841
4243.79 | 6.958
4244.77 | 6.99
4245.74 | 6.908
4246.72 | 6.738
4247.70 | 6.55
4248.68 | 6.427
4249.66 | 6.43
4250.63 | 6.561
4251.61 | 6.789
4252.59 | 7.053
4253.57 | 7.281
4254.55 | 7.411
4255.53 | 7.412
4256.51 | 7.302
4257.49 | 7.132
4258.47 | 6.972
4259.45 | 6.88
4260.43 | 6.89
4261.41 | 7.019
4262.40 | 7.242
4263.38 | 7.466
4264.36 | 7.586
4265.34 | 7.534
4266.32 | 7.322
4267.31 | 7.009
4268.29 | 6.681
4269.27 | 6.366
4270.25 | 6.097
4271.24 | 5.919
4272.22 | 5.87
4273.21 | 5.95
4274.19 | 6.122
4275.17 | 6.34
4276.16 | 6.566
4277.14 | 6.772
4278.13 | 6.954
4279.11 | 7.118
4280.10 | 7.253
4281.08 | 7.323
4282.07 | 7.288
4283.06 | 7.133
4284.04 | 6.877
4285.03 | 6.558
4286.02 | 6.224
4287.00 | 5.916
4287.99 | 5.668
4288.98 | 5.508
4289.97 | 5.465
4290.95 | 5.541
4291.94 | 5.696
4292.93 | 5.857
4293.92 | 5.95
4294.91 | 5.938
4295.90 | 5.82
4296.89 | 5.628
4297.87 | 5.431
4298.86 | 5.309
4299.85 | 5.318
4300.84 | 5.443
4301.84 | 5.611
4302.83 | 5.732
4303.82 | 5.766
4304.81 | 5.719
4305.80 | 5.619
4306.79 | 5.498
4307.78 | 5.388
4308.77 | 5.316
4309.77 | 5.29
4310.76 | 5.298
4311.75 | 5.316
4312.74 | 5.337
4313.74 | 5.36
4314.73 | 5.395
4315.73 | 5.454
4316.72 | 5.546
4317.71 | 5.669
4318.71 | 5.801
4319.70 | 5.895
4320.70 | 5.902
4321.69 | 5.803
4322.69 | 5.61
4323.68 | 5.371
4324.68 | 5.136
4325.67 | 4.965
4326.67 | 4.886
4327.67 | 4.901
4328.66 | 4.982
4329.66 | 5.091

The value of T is 0.03 mag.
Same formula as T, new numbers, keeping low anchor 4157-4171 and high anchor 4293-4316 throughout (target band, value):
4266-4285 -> -0.159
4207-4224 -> -0.069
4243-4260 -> -0.163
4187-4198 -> -0.019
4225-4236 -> -0.063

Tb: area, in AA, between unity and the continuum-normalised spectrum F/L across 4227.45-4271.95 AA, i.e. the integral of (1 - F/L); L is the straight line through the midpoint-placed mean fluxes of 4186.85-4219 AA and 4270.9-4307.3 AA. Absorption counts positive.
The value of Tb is -3.5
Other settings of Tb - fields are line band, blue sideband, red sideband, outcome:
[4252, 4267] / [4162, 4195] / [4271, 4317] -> -2.7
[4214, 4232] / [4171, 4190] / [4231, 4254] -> 0.5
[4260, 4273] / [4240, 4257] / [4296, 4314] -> -0.8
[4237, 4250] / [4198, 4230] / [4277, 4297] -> -0.5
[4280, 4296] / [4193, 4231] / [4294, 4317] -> -1.4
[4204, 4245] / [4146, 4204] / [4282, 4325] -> -2.8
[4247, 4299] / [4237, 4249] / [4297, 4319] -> -3.3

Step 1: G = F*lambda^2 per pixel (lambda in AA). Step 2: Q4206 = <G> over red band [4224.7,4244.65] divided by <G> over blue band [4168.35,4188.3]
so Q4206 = 1.1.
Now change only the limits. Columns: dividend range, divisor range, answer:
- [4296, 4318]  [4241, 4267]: 0.80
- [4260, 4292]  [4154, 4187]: 1.06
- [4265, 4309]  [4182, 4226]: 0.97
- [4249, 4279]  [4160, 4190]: 1.09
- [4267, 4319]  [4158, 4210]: 0.95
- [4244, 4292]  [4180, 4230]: 1.05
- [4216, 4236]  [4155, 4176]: 1.01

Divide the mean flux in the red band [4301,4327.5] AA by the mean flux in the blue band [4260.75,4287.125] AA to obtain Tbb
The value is 0.81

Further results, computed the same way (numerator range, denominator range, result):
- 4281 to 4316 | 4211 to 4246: 0.87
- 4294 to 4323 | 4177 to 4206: 0.85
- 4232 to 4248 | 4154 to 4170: 1.02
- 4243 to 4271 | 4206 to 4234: 1.06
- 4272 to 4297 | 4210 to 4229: 0.97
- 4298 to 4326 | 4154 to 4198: 0.84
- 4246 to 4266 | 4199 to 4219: 1.05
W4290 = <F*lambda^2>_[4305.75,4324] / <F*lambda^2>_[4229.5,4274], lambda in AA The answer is 0.83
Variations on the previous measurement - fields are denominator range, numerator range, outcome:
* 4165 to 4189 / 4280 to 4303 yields 0.97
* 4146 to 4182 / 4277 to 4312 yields 0.96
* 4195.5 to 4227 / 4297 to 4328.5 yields 0.87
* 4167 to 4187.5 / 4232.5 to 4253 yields 1.08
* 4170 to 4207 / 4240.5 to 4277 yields 1.08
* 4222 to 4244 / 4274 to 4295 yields 0.99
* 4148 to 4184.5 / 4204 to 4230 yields 1.03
